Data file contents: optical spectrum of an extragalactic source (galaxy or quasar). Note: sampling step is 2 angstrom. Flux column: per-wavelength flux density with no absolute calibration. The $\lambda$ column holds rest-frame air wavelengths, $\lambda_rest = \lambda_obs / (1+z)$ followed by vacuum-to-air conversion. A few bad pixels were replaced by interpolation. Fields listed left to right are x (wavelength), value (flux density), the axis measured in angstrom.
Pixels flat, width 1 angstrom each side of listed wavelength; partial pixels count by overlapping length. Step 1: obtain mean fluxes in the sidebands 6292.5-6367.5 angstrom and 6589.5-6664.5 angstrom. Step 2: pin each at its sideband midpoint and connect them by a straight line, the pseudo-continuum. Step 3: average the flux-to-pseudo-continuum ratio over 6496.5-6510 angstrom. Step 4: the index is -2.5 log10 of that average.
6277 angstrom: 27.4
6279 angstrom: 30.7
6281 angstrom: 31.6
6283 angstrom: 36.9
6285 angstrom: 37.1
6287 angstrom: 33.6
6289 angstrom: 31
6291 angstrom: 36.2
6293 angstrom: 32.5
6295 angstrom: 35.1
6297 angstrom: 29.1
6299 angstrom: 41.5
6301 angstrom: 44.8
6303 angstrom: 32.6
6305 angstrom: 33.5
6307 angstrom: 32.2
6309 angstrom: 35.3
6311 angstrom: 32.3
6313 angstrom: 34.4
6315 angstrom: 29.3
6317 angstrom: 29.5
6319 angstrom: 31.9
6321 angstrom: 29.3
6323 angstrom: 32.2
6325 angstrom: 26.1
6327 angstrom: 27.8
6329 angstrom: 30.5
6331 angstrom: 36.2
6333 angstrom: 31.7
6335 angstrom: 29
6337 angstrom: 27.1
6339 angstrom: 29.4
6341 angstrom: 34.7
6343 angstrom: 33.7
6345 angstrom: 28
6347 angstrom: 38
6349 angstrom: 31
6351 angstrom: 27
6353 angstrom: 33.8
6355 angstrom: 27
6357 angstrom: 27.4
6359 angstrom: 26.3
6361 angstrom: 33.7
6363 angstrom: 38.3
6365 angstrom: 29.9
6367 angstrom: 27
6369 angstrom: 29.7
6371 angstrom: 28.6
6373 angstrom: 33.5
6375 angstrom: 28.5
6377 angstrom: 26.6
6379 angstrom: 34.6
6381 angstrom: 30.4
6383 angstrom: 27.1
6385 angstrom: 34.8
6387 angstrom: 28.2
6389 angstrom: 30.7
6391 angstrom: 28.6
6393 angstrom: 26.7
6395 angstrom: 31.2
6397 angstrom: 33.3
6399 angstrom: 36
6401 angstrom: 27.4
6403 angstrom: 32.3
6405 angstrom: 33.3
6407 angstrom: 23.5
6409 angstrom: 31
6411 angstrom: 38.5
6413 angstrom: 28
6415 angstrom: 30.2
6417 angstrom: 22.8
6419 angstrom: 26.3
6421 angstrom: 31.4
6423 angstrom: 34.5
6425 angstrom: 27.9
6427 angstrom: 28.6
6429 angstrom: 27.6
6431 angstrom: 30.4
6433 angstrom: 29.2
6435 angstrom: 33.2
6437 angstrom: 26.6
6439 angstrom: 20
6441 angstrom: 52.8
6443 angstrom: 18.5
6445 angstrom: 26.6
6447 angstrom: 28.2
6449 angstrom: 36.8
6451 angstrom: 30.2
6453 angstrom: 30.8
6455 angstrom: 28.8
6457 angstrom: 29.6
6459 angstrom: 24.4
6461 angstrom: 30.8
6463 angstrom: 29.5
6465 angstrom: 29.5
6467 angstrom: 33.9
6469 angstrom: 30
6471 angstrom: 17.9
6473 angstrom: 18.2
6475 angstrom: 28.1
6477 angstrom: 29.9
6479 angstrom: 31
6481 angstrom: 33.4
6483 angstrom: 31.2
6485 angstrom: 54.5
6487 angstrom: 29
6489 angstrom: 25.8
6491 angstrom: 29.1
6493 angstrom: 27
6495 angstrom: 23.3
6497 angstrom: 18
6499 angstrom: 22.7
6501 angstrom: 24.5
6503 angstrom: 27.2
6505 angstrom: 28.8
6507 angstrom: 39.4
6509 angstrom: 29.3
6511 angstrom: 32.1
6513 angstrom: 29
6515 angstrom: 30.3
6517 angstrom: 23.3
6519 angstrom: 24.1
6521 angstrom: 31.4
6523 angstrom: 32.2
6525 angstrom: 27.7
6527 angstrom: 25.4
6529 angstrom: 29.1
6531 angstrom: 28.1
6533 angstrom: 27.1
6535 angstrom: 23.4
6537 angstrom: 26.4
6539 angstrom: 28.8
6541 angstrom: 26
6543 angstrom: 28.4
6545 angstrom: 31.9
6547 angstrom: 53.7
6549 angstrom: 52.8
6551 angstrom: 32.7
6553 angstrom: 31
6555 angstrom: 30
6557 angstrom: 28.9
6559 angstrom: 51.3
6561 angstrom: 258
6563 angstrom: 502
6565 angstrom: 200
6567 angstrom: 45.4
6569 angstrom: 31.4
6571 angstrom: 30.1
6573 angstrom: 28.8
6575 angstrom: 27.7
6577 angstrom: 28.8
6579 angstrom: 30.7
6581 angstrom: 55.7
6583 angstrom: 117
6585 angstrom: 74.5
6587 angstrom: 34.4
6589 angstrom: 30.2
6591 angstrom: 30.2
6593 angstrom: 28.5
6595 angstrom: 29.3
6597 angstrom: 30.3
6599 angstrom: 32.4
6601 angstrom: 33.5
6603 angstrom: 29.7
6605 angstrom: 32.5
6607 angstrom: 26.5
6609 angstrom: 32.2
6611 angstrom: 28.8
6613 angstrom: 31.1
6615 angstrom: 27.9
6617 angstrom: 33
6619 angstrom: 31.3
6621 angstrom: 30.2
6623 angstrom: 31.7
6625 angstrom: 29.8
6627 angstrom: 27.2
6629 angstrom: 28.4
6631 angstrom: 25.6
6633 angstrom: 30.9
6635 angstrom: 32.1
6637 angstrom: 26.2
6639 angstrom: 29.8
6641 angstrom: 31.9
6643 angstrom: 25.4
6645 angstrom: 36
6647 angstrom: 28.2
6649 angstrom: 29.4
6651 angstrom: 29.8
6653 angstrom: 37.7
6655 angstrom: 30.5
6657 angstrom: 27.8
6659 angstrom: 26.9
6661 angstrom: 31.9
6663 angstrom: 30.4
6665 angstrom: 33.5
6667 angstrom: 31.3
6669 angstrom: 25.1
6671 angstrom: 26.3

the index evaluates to 0.13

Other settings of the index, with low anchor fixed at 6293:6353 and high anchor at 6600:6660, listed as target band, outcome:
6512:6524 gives 0.090 mag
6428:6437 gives 0.062 mag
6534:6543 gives 0.164 mag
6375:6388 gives 0.058 mag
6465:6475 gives 0.208 mag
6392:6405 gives 0.013 mag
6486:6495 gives 0.142 mag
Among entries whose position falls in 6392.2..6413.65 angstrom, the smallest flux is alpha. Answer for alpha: 23.5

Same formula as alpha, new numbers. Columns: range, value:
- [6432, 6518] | 17.9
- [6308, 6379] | 26.1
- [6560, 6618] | 26.5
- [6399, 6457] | 18.5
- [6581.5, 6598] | 28.5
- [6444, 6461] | 24.4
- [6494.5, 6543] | 18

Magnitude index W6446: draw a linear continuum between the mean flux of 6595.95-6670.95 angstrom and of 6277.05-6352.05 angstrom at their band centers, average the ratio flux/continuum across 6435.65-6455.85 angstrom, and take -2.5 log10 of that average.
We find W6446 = 0.05 mag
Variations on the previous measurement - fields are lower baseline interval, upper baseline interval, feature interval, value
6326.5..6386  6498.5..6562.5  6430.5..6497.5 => 0.264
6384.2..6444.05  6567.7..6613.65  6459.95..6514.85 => 0.141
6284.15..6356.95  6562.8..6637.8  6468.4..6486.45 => 0.309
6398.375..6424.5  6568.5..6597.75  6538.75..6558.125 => 0.115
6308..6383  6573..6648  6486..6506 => 0.269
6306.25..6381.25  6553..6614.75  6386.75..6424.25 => 0.290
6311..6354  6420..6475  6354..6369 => 0.021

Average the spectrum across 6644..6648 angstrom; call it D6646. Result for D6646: 32.1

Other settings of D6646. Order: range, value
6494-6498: 20.6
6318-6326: 29.9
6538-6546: 28.8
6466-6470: 31.9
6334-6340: 28.5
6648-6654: 32.3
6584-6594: 39.6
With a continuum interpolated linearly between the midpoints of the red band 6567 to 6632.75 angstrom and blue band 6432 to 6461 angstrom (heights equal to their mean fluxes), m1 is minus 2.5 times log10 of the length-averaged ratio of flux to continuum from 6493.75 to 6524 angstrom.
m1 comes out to 0.15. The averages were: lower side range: 29.7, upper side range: 35.1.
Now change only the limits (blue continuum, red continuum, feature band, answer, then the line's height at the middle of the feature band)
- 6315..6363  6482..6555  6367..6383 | 0.02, 30.5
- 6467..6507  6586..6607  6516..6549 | -0.02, 29.4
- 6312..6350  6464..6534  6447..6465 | -0.03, 29.2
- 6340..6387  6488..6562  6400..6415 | 0.06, 32.3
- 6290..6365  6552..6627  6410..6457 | 0.39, 42.8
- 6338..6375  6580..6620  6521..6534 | 0.26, 36.2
